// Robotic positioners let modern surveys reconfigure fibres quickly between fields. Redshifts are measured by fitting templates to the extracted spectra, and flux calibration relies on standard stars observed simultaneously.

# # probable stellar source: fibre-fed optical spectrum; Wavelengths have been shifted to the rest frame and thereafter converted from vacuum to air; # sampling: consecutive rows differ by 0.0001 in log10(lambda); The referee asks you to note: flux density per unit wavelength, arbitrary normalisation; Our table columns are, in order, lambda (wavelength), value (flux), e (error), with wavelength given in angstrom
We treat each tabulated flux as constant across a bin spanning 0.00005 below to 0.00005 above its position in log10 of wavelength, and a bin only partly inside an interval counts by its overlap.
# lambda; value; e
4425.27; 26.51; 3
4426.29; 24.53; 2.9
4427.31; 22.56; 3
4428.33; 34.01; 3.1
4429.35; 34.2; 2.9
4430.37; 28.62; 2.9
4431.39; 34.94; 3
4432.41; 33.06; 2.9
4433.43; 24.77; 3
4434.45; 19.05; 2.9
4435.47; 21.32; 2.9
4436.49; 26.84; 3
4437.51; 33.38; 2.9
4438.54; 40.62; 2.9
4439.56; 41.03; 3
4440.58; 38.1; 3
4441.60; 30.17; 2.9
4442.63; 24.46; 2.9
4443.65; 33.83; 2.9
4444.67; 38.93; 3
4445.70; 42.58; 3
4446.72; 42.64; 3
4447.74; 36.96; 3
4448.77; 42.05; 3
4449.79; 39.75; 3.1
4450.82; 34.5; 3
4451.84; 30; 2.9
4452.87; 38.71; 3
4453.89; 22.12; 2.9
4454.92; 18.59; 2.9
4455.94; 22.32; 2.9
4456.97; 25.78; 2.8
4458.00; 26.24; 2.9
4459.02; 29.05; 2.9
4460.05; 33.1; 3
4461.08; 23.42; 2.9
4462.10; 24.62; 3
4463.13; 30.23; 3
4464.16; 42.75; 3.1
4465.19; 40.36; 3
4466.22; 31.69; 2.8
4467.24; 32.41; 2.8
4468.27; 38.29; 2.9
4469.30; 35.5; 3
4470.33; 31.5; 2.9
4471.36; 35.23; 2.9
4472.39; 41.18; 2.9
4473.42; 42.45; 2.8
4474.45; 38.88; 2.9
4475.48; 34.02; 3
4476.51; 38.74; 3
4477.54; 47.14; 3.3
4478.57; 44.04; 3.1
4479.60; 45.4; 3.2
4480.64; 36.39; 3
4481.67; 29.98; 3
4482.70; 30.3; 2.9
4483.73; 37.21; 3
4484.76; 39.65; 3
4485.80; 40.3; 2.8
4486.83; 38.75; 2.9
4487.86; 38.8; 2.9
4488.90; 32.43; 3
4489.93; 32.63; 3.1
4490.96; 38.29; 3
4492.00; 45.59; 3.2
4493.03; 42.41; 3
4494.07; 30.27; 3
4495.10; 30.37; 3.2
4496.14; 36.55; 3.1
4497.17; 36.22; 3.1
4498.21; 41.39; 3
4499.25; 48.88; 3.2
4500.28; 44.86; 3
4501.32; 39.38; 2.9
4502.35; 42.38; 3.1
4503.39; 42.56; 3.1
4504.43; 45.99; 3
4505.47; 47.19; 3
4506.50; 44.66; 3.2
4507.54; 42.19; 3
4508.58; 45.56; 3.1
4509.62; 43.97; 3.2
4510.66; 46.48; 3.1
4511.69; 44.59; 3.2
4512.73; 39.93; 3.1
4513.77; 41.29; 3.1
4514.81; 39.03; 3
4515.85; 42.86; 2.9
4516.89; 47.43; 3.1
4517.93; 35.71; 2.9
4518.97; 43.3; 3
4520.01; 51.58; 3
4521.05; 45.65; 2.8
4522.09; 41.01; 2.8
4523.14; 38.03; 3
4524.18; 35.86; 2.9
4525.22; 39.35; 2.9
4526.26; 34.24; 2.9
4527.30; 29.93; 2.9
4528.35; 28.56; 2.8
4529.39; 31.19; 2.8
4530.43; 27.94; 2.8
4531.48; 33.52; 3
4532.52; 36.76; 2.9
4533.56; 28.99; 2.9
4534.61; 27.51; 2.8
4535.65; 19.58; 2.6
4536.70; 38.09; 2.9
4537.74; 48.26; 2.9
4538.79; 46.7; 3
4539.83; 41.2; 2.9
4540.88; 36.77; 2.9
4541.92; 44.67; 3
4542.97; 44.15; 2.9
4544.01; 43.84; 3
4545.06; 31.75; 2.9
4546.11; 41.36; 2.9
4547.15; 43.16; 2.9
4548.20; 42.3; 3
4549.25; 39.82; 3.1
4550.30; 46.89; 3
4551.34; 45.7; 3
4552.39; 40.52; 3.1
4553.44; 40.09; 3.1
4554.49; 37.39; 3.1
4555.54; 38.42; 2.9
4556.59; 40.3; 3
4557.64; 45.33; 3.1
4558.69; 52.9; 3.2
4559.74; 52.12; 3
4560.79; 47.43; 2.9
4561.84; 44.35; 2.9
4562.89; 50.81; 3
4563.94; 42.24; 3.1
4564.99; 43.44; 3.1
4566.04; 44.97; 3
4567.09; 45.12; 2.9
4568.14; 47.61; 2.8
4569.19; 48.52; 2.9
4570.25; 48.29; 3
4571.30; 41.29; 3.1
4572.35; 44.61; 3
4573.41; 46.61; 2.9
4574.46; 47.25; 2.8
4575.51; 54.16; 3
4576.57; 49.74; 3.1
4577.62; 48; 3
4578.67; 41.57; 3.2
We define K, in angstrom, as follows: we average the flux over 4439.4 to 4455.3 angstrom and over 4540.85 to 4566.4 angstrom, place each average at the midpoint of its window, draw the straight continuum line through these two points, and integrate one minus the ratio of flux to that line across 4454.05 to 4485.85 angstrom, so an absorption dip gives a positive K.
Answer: 2.1 angstrom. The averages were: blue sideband 34.6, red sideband 43.4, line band 34.2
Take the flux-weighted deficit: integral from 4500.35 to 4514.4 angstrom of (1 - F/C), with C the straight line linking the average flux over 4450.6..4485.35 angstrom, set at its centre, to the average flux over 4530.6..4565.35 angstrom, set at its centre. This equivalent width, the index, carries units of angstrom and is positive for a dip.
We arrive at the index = -2.3 angstrom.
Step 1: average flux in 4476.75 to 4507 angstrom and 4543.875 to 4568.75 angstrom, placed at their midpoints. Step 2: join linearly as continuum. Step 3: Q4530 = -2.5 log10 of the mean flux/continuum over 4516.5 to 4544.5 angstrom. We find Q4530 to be 0.12 mag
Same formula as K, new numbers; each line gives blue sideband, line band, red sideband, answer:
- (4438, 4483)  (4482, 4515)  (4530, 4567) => -2.5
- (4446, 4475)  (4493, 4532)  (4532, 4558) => -3.1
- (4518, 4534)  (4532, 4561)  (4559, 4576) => 0.7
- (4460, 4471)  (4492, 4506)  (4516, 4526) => -0.9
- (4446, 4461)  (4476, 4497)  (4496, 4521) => 0.4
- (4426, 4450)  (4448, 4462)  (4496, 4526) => 2.2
